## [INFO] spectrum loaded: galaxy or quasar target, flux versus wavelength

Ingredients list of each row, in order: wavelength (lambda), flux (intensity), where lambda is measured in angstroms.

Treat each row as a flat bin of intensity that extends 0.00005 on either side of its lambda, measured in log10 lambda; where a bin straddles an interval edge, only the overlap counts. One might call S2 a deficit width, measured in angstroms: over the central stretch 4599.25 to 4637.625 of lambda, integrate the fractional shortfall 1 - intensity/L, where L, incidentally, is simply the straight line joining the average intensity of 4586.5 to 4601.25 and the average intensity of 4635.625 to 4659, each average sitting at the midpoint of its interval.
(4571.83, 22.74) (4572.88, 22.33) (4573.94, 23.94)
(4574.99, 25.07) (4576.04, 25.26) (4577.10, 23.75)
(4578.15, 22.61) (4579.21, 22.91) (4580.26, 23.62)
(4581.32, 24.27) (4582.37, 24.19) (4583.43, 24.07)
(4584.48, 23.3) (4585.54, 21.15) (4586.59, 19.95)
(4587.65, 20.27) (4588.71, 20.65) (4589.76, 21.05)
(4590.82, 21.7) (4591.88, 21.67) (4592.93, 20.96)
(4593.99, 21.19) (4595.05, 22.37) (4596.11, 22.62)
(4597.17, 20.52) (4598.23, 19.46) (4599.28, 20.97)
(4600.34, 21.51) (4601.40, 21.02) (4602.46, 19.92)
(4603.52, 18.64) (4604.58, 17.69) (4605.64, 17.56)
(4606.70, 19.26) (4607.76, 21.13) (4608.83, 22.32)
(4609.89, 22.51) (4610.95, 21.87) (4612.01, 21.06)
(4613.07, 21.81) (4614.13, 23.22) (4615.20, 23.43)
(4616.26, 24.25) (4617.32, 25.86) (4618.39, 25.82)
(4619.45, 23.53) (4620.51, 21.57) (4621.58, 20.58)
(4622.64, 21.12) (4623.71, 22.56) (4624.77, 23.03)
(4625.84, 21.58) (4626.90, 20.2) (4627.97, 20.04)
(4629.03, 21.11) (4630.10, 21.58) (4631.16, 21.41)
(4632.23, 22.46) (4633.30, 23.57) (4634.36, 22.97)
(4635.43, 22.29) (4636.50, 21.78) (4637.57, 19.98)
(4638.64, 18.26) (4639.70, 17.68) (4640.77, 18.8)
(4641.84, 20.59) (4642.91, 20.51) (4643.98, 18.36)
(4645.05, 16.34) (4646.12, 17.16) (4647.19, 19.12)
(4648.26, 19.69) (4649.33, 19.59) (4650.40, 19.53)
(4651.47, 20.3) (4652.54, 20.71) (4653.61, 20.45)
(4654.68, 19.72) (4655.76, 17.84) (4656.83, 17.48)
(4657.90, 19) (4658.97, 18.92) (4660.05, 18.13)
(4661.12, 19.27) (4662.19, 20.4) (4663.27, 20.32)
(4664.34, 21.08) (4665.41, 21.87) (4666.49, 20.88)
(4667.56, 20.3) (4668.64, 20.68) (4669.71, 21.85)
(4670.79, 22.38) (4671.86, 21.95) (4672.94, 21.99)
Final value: -2.8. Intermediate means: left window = 21.1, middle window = 21.7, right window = 19.2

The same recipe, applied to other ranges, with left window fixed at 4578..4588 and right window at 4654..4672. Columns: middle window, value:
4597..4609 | 1.1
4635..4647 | 0.9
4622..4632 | -0.1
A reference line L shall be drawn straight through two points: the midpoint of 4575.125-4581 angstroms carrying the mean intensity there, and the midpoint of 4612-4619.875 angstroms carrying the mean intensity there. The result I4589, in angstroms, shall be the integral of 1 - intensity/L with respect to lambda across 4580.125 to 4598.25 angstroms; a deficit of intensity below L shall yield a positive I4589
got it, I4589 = 1.4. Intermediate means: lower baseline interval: 23.7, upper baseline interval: 23.8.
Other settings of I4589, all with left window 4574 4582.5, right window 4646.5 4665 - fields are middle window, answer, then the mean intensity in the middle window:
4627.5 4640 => -0.23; 21.2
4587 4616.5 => 2.00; 21.1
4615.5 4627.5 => -0.70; 22.7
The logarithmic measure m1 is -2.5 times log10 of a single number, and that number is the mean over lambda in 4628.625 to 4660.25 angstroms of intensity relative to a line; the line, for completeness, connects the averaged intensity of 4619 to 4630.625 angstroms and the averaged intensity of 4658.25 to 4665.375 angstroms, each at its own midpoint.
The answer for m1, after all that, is 0.042 mag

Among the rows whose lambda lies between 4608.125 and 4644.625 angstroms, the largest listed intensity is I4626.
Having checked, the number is 25.86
